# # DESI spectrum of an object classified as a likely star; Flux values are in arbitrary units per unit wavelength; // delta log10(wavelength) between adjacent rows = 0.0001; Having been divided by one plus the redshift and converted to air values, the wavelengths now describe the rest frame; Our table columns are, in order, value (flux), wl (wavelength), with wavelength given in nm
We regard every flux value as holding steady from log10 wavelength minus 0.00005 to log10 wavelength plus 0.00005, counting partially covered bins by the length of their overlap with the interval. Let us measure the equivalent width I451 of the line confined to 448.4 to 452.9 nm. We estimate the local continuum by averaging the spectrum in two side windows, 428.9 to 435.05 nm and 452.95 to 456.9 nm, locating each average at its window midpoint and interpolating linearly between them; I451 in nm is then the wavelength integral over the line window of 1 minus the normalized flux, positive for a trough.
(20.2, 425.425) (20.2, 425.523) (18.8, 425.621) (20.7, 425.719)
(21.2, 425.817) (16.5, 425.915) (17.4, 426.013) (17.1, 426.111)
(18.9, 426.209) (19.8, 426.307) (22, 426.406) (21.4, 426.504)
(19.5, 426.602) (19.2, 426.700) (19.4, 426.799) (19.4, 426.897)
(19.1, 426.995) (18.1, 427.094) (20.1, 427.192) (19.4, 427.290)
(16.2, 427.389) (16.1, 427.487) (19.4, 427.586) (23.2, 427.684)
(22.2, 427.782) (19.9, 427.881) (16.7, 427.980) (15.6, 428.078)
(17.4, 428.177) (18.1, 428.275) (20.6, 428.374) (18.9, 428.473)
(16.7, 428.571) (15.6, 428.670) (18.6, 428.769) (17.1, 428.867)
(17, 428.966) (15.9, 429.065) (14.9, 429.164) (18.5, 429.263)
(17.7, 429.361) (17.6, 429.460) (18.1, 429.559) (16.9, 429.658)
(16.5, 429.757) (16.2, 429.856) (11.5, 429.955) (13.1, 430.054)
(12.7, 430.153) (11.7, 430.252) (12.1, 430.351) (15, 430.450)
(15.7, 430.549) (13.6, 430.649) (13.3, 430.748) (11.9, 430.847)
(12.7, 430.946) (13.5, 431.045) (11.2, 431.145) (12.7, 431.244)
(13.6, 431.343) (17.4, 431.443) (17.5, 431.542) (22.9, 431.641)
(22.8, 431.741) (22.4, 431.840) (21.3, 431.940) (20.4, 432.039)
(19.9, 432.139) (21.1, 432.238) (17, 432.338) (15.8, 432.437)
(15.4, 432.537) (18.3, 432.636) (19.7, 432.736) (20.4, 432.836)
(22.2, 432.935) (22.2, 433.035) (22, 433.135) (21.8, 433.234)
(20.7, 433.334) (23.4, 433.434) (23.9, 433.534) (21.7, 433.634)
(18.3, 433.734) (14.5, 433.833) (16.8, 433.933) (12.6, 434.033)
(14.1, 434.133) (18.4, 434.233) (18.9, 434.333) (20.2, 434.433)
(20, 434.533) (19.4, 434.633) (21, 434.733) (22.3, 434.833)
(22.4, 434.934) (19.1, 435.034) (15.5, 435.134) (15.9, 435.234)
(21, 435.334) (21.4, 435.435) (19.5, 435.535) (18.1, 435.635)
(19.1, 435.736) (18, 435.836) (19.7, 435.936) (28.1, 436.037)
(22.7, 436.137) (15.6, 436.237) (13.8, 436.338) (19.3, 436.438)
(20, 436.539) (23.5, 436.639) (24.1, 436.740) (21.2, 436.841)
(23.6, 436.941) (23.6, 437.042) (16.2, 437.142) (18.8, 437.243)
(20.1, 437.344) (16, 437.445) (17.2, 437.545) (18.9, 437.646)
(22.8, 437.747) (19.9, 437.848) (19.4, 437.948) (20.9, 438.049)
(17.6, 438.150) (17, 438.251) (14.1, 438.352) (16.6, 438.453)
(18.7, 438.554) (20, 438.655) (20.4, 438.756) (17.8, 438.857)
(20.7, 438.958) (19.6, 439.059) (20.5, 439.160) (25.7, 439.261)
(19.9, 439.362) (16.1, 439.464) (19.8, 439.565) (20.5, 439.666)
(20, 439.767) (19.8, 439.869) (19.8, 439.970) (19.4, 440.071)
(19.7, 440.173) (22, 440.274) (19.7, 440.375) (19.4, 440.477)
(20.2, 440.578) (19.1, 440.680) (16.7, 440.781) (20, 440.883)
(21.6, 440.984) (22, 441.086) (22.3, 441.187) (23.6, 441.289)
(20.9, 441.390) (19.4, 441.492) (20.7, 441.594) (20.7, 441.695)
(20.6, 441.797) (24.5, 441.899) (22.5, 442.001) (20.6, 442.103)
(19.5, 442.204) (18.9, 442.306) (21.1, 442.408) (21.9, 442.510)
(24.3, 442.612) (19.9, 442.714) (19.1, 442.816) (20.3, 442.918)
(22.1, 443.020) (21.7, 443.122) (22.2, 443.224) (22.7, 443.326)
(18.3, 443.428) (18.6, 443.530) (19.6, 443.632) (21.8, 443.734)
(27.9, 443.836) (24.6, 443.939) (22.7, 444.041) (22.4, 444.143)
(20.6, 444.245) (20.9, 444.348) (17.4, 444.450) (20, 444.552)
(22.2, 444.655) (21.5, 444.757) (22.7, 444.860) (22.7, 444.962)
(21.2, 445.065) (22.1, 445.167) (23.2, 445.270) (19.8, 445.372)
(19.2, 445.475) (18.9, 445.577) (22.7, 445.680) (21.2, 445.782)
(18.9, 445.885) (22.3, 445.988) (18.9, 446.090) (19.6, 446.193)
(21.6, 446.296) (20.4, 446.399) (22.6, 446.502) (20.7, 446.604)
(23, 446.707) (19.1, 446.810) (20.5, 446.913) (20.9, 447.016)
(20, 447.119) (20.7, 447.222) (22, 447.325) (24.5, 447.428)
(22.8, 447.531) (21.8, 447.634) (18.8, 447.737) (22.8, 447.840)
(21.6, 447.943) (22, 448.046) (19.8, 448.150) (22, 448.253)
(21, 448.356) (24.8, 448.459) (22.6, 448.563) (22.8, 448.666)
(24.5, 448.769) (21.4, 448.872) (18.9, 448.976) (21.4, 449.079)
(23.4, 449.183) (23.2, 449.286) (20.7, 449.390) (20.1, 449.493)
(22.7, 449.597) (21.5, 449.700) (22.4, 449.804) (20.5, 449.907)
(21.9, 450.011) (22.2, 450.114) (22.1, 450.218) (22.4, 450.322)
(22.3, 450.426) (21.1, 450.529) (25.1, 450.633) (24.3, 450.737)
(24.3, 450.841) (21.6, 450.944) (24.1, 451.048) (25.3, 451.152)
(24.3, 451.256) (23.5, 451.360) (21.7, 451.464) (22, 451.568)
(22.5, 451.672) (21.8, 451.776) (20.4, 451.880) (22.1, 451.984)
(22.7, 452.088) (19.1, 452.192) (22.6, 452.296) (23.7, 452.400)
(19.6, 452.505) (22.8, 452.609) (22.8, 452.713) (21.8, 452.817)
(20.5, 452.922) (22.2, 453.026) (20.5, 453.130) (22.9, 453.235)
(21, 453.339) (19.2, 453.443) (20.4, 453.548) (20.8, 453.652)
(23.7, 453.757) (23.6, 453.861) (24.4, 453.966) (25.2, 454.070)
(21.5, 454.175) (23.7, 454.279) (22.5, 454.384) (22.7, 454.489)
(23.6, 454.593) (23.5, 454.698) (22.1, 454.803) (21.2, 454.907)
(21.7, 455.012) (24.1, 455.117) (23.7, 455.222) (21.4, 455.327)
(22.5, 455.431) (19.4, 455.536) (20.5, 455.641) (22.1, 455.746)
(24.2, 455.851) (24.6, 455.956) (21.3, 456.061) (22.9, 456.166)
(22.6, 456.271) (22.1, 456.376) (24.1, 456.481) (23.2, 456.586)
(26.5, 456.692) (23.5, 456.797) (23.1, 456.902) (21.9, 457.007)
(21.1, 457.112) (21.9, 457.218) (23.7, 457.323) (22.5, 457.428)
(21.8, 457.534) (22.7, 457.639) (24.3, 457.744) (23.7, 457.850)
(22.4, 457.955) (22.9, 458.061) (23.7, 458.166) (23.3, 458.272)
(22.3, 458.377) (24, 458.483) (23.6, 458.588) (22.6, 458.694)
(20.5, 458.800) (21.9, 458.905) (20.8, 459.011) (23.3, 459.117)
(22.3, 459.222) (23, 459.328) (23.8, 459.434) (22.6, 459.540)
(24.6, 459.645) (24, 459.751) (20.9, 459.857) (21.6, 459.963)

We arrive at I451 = -0.14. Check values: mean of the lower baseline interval 17.6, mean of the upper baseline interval 22.6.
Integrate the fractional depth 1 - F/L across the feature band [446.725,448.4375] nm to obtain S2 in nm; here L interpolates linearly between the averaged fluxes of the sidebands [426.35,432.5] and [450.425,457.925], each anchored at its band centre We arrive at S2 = -0.017 nm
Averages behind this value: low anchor 17.3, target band 21.4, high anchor 22.6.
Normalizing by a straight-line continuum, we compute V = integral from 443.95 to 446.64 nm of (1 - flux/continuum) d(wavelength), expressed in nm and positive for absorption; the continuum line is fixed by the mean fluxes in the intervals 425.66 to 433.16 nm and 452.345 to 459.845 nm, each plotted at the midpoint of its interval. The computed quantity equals -0.06 nm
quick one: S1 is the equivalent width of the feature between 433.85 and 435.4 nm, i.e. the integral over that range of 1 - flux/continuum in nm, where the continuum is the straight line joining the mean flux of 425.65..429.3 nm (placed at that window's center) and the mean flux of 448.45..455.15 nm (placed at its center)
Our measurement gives 0.10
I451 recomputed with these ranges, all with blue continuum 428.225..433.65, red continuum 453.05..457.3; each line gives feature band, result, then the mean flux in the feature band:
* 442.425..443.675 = -0.058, 20.9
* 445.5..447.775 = -0.028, 21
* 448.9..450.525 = -0.024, 21.7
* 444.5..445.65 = -0.048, 21.2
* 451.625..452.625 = 0.009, 21.7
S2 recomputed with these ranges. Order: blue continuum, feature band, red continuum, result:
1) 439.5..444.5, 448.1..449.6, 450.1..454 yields -0.01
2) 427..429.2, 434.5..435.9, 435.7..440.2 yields -0.02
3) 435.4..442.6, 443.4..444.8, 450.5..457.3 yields -0.03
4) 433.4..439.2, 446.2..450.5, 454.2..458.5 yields -0.05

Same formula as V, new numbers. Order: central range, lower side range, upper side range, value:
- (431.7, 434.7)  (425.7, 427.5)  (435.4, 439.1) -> -0.02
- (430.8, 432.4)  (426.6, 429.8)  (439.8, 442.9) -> 0.12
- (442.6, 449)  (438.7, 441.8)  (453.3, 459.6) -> -0.09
